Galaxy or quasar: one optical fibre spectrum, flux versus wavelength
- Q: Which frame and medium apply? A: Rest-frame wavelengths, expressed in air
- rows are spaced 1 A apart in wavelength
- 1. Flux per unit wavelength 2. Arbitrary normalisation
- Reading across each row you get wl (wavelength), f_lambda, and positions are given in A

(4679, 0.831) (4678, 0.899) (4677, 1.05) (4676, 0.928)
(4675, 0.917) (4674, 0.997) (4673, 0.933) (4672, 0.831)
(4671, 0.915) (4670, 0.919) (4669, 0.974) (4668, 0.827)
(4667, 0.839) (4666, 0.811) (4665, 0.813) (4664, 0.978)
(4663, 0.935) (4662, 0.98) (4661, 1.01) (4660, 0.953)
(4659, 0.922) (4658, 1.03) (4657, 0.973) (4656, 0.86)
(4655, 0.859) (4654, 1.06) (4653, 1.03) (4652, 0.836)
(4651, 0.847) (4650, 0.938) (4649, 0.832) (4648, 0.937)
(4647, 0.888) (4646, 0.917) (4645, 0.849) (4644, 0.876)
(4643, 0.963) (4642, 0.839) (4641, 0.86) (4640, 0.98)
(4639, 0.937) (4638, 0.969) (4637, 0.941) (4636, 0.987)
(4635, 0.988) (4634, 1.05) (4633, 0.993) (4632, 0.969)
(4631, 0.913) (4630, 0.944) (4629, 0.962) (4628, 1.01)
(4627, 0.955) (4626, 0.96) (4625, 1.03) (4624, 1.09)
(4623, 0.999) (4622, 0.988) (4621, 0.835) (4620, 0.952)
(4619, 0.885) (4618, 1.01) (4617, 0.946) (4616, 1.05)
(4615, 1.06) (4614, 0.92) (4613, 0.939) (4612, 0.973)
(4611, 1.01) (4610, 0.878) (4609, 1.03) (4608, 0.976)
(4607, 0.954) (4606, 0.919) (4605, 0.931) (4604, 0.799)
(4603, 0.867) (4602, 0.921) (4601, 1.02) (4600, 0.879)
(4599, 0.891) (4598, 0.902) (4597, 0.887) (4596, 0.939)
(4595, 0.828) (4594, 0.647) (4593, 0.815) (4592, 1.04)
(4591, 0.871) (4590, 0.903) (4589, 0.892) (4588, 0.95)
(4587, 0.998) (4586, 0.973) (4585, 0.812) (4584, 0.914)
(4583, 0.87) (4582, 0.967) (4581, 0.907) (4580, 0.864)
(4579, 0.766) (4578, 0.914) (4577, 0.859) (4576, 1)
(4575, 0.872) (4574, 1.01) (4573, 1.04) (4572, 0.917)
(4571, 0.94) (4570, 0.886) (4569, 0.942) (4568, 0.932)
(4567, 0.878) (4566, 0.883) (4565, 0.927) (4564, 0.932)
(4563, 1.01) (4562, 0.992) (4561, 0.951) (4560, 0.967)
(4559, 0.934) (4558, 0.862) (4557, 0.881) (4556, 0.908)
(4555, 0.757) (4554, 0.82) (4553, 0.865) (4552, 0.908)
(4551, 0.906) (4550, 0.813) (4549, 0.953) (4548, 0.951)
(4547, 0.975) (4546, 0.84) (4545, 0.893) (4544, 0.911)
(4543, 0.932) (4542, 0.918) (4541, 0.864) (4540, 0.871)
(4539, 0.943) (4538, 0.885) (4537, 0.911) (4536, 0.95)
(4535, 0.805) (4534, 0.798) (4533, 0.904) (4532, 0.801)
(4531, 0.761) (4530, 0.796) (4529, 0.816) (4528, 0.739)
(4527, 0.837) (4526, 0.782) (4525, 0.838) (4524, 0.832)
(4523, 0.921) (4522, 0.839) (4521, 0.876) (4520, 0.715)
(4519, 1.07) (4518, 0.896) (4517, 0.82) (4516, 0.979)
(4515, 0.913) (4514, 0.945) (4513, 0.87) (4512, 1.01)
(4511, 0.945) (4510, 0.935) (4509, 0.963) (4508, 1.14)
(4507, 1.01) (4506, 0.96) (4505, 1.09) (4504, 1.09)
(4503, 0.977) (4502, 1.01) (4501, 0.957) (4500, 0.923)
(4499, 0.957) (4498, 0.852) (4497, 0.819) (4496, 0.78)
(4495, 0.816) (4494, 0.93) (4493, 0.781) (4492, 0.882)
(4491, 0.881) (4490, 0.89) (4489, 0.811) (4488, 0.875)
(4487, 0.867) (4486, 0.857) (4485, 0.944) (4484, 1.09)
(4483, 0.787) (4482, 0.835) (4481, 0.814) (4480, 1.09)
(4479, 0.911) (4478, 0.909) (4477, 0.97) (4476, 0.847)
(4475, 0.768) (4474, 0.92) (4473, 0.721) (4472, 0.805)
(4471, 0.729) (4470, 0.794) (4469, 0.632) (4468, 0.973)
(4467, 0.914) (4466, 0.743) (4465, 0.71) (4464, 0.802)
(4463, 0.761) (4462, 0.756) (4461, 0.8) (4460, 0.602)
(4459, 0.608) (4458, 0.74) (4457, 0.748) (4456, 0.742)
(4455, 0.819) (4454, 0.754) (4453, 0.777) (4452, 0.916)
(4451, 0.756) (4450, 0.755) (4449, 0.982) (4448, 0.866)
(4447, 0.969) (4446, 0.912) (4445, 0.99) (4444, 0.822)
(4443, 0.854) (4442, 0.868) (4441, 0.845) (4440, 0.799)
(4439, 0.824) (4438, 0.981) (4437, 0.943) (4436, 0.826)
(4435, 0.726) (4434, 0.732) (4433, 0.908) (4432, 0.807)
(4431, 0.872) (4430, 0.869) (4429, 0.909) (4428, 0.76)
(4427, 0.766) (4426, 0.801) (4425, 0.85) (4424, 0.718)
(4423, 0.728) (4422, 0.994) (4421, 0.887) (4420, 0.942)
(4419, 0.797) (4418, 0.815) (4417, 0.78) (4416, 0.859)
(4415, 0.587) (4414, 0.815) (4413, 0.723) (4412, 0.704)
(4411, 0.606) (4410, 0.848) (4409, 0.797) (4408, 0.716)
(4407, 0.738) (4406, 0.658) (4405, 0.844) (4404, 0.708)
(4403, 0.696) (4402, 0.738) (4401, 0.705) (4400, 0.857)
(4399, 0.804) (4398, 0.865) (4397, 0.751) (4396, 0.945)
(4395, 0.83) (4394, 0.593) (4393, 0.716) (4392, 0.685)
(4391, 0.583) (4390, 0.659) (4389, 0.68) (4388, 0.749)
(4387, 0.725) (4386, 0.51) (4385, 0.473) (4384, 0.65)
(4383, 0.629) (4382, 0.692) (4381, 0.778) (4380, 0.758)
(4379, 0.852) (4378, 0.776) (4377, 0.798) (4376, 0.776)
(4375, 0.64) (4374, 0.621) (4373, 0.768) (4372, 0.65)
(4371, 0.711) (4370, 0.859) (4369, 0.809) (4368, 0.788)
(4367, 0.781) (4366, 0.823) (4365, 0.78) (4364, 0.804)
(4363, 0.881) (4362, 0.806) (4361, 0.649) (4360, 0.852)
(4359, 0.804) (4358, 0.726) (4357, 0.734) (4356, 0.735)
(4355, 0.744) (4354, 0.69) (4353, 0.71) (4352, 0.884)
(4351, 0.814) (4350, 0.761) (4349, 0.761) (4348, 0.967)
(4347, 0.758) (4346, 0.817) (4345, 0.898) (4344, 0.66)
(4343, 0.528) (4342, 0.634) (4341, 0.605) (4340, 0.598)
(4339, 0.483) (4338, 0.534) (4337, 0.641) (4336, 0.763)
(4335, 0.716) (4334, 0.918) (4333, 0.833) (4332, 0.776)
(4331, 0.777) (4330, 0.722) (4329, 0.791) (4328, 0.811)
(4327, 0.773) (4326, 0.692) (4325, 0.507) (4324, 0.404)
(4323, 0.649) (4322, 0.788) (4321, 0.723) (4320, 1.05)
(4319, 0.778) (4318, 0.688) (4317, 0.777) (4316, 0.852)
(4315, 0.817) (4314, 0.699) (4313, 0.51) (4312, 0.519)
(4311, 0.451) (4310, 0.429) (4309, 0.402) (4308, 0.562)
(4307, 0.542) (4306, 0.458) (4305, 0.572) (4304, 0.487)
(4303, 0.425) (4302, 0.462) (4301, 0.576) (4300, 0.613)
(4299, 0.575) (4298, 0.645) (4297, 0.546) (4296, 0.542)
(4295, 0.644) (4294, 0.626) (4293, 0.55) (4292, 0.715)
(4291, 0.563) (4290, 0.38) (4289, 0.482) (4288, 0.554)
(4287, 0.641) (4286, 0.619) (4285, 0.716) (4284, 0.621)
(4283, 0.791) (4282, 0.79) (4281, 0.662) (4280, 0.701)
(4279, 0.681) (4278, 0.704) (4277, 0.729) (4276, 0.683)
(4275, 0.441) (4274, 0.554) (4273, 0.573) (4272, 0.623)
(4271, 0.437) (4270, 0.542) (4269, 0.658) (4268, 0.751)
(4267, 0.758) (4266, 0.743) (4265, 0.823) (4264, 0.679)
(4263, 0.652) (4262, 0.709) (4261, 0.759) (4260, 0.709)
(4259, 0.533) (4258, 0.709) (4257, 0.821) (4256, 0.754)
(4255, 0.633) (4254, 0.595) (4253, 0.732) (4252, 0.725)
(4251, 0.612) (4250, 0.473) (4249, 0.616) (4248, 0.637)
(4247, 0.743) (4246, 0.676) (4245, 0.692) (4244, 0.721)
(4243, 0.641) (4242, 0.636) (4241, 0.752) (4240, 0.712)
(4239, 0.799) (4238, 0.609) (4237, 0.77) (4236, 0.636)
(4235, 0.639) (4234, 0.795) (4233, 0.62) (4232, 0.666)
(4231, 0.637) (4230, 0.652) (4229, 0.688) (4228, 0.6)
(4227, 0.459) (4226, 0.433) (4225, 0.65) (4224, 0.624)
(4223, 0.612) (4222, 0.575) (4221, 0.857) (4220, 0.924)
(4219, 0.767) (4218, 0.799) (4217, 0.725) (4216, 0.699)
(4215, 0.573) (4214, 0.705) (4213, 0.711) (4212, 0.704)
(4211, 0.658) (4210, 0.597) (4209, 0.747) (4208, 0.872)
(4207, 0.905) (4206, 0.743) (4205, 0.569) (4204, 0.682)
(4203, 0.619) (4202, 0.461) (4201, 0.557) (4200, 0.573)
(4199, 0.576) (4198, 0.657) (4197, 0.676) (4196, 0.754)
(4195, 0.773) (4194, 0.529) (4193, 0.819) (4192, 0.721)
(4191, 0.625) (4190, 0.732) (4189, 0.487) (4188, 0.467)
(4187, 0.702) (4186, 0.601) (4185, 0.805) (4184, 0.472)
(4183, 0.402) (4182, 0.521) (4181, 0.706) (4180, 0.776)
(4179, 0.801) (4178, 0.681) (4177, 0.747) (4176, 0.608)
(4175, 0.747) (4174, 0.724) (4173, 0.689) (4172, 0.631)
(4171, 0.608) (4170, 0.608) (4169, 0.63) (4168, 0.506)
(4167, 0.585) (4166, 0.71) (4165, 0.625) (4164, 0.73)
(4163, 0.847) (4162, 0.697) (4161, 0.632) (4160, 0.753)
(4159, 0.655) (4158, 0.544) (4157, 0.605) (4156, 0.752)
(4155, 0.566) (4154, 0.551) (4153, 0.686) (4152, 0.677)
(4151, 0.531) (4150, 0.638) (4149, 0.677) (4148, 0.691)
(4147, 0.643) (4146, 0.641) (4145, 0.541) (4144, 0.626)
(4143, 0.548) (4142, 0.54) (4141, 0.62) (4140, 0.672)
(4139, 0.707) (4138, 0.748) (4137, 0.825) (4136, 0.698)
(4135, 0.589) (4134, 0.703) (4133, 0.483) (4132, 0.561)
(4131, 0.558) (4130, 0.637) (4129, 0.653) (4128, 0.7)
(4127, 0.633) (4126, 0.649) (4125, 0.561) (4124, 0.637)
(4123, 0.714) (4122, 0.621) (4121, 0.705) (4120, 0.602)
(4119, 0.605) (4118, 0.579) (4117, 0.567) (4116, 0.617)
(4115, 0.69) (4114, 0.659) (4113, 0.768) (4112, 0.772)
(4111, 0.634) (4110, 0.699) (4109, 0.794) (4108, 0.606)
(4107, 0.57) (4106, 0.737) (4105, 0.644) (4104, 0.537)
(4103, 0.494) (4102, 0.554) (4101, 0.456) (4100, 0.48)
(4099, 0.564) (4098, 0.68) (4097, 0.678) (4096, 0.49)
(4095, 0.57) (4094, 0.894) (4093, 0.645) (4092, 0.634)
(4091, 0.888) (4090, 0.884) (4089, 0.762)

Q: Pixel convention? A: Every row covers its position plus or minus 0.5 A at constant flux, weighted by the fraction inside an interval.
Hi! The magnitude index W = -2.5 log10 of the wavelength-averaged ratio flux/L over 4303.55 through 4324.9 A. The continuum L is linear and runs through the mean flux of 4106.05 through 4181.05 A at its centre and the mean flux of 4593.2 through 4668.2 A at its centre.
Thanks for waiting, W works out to 0.20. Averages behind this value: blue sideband 0.653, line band 0.625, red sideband 0.933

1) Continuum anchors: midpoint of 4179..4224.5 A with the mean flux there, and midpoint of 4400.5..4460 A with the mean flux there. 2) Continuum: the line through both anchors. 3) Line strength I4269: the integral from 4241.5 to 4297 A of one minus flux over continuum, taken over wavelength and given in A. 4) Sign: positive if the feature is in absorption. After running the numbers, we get 4.7 A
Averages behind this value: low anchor 0.669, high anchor 0.803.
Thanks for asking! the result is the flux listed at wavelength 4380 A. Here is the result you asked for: 0.758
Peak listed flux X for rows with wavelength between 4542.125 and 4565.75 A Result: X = 1.01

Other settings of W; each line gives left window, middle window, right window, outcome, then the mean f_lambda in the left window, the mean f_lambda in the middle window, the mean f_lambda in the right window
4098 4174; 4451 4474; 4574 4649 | 0.09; 0.636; 0.769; 0.93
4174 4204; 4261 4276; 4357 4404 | 0.06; 0.643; 0.644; 0.739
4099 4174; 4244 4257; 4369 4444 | 0.04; 0.637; 0.666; 0.767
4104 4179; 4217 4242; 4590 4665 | 0.04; 0.65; 0.678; 0.937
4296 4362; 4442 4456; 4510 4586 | -0.08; 0.678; 0.856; 0.893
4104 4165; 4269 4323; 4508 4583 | 0.21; 0.649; 0.614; 0.896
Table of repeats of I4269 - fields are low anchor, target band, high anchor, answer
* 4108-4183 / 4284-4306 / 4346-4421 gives 4.53 A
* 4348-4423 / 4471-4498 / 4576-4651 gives -1.20 A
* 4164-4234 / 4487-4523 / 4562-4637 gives -2.04 A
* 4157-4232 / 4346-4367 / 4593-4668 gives -0.63 A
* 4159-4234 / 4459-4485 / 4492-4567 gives 1.03 A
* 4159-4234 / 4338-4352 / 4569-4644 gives 0.88 A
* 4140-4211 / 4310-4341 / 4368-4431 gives 0.98 A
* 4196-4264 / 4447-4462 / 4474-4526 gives 1.52 A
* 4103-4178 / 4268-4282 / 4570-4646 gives 1.99 A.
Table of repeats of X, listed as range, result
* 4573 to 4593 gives 1.04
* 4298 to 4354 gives 1.05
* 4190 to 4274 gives 0.924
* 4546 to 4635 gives 1.09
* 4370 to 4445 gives 0.994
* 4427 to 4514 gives 1.14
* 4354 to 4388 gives 0.881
